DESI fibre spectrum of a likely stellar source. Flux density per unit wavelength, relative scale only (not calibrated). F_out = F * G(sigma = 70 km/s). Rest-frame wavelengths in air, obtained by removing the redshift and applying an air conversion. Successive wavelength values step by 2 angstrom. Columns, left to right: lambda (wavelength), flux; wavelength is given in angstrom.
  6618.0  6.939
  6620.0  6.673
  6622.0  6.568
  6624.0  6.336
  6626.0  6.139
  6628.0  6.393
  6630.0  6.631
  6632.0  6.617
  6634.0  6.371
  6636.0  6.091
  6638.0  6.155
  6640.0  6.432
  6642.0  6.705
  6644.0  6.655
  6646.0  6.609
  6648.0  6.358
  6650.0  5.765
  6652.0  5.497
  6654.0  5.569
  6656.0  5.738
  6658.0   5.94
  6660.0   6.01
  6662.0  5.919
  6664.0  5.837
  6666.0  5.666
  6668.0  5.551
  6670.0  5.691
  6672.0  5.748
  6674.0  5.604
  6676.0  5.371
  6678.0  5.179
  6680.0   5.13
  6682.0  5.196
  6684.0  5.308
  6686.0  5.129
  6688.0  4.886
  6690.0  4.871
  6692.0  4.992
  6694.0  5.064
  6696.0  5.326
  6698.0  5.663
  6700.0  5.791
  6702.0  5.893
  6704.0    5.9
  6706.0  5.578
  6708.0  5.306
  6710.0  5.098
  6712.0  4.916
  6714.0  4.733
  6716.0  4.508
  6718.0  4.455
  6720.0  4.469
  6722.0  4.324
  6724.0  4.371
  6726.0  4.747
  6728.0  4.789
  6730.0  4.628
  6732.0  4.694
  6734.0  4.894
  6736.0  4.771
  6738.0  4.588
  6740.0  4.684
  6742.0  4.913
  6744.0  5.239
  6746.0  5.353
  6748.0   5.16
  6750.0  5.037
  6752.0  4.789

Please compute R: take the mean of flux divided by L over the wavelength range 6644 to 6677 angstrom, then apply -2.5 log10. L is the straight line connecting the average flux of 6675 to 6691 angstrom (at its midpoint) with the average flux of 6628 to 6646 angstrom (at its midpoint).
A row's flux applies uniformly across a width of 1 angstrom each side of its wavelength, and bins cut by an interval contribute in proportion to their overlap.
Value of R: -0.01 mag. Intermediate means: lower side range 6.46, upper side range 5.13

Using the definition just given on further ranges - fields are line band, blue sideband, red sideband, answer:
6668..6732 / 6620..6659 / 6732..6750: 0.073 mag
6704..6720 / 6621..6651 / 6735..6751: 0.086 mag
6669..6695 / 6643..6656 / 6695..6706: 0.115 mag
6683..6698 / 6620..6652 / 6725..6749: 0.089 mag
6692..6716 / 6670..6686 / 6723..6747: -0.046 mag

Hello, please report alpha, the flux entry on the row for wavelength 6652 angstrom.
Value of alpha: 5.497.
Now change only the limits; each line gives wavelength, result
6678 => 5.179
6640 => 6.432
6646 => 6.609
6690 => 4.871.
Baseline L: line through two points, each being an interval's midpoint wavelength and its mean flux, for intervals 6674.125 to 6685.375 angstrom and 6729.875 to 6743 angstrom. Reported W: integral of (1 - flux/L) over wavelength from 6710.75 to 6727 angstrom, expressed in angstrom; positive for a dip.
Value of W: 1.1 angstrom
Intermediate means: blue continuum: 5.26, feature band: 4.57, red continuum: 4.75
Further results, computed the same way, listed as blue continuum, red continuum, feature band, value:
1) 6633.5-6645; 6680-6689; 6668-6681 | -0.11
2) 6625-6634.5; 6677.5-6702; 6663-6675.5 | -0.05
